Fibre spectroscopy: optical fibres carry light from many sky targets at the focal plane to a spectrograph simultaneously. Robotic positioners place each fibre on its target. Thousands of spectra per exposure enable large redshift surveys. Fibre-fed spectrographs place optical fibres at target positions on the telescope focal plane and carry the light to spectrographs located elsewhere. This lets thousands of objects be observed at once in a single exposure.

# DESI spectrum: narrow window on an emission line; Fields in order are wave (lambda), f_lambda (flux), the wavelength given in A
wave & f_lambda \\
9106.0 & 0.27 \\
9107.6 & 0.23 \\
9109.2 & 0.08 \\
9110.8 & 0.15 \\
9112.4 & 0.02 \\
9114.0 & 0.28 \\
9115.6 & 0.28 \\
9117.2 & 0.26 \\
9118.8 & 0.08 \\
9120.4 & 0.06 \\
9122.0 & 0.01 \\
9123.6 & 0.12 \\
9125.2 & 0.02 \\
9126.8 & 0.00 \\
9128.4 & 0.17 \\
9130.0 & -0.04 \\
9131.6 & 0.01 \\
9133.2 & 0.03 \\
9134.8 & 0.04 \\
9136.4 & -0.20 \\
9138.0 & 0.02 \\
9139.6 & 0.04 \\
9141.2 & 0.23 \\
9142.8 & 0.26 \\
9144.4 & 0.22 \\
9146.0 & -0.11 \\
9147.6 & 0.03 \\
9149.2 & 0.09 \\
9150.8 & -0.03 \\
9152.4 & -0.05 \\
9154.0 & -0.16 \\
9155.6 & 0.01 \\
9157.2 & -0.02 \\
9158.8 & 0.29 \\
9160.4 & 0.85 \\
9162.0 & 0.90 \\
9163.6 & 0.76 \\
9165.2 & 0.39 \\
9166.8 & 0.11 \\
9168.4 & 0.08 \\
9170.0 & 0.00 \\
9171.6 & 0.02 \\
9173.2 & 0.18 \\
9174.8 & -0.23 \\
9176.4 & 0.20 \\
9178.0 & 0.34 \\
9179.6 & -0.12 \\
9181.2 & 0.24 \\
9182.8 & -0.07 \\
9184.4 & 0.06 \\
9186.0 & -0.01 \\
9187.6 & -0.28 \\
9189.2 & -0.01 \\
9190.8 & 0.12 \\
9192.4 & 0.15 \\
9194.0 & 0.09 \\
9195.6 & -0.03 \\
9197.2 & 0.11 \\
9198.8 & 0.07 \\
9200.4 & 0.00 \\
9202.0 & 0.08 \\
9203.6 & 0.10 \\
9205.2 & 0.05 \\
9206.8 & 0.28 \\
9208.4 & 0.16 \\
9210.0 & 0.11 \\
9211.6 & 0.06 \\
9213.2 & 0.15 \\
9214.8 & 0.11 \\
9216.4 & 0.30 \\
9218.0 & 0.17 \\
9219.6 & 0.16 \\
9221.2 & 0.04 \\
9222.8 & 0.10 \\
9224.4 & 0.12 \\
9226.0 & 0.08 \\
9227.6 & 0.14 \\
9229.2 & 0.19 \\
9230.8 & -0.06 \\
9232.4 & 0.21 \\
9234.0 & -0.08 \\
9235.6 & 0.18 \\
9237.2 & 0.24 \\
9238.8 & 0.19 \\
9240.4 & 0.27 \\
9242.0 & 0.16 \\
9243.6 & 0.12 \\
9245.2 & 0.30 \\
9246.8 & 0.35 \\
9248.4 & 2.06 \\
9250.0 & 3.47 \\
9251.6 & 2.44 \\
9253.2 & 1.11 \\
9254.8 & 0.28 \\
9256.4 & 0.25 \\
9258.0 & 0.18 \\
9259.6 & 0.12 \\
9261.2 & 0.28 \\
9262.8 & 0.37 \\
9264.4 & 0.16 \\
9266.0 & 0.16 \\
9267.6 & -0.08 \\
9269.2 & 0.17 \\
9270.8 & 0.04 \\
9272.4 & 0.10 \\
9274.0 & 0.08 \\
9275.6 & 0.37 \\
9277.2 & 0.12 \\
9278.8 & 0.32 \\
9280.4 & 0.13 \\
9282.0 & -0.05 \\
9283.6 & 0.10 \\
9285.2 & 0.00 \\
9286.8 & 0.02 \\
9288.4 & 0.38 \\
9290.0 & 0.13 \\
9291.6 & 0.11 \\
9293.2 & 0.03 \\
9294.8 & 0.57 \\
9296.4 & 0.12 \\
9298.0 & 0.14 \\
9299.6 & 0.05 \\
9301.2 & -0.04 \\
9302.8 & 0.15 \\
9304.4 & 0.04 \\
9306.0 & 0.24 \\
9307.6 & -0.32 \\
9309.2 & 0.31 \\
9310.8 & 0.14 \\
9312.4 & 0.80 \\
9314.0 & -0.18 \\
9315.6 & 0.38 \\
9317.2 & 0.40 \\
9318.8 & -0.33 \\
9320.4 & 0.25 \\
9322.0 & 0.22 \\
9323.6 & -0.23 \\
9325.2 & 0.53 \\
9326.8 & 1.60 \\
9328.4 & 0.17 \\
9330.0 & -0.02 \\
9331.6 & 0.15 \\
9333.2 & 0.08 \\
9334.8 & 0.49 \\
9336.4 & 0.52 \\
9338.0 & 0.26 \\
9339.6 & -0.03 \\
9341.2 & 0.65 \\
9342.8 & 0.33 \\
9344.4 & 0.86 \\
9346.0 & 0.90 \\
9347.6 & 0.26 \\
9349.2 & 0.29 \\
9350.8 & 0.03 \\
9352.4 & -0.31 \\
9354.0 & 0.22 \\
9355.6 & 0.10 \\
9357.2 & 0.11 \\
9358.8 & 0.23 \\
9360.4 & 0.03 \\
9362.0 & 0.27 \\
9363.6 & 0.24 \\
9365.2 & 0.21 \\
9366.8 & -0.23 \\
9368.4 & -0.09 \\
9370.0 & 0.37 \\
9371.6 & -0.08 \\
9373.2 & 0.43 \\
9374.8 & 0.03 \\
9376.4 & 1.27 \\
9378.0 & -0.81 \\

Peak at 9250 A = [O III]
